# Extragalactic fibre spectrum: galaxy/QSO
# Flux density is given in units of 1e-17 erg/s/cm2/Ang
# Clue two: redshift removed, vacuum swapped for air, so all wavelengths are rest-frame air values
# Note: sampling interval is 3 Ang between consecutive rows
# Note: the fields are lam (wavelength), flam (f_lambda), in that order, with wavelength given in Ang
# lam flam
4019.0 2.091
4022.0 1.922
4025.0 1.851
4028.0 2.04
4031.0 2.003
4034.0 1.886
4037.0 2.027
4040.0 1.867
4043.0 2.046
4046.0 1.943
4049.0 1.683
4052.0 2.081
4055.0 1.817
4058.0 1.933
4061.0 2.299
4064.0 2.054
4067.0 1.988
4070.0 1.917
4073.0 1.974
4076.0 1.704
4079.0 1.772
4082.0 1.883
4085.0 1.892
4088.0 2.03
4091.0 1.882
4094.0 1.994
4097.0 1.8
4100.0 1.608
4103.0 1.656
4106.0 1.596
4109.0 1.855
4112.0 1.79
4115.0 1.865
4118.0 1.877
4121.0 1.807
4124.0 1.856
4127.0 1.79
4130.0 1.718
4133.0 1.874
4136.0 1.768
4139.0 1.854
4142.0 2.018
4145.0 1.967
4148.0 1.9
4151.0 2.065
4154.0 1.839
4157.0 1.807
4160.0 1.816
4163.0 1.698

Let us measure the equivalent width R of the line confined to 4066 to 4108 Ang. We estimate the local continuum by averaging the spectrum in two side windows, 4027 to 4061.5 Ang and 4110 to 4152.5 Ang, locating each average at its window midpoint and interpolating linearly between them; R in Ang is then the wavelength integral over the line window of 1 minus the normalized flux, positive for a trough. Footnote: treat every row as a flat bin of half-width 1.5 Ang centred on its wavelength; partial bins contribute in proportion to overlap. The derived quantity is 1.8 Ang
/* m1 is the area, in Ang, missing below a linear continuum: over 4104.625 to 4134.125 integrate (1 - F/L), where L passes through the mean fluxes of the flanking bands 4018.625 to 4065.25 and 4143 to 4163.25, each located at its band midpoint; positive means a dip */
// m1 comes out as 1.65 Ang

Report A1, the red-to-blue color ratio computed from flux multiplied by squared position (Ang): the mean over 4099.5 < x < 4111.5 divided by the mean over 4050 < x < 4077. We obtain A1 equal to 0.88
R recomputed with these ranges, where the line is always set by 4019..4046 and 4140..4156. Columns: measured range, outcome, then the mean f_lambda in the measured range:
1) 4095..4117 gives 2.3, 1.75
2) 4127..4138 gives 0.9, 1.79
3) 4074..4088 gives 0.8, 1.84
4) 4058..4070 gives -0.7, 2.07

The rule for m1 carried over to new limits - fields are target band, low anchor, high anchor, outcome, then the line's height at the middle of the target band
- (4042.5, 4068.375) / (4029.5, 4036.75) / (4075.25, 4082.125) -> -1.6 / 1.87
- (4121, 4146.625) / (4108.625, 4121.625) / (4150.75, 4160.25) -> 0.0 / 1.85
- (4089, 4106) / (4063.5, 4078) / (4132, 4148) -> 1.1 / 1.91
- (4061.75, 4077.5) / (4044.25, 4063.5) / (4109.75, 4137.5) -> -0.1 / 1.93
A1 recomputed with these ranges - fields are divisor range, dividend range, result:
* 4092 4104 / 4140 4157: 1.12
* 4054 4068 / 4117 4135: 0.93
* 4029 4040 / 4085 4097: 1.02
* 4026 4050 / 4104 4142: 0.97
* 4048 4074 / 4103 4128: 0.93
